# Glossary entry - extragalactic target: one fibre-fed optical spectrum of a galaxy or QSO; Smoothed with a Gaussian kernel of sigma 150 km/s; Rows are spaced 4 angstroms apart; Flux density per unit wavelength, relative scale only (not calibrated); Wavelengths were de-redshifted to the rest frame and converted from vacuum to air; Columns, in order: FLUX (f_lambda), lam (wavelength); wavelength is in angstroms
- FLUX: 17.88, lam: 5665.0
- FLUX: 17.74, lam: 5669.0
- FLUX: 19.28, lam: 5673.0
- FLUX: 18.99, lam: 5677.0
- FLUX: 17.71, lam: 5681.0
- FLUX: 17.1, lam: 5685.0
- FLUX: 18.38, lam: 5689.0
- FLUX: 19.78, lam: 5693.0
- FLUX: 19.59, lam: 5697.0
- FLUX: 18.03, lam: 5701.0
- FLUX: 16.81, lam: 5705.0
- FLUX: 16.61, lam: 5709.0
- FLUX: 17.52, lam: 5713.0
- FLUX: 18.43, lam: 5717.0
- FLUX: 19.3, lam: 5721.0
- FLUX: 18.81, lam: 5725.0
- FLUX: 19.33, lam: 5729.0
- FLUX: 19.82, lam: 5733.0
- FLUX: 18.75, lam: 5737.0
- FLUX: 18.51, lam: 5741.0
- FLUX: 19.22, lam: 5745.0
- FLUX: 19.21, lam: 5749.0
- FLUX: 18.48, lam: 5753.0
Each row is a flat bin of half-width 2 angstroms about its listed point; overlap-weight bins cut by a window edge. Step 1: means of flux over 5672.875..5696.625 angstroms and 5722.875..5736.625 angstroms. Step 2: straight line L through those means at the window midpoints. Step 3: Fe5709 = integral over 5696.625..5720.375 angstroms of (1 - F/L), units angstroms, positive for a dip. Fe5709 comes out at 1.4 angstroms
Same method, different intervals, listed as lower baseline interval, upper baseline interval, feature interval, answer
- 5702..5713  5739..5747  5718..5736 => -1.2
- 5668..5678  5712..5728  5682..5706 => 0.5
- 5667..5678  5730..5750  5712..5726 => 0.3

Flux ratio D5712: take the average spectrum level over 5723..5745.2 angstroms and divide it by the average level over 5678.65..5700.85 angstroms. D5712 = 1.03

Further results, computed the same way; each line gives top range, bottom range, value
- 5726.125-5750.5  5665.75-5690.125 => 1.05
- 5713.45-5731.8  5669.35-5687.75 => 1.04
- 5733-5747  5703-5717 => 1.10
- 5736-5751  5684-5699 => 1.01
